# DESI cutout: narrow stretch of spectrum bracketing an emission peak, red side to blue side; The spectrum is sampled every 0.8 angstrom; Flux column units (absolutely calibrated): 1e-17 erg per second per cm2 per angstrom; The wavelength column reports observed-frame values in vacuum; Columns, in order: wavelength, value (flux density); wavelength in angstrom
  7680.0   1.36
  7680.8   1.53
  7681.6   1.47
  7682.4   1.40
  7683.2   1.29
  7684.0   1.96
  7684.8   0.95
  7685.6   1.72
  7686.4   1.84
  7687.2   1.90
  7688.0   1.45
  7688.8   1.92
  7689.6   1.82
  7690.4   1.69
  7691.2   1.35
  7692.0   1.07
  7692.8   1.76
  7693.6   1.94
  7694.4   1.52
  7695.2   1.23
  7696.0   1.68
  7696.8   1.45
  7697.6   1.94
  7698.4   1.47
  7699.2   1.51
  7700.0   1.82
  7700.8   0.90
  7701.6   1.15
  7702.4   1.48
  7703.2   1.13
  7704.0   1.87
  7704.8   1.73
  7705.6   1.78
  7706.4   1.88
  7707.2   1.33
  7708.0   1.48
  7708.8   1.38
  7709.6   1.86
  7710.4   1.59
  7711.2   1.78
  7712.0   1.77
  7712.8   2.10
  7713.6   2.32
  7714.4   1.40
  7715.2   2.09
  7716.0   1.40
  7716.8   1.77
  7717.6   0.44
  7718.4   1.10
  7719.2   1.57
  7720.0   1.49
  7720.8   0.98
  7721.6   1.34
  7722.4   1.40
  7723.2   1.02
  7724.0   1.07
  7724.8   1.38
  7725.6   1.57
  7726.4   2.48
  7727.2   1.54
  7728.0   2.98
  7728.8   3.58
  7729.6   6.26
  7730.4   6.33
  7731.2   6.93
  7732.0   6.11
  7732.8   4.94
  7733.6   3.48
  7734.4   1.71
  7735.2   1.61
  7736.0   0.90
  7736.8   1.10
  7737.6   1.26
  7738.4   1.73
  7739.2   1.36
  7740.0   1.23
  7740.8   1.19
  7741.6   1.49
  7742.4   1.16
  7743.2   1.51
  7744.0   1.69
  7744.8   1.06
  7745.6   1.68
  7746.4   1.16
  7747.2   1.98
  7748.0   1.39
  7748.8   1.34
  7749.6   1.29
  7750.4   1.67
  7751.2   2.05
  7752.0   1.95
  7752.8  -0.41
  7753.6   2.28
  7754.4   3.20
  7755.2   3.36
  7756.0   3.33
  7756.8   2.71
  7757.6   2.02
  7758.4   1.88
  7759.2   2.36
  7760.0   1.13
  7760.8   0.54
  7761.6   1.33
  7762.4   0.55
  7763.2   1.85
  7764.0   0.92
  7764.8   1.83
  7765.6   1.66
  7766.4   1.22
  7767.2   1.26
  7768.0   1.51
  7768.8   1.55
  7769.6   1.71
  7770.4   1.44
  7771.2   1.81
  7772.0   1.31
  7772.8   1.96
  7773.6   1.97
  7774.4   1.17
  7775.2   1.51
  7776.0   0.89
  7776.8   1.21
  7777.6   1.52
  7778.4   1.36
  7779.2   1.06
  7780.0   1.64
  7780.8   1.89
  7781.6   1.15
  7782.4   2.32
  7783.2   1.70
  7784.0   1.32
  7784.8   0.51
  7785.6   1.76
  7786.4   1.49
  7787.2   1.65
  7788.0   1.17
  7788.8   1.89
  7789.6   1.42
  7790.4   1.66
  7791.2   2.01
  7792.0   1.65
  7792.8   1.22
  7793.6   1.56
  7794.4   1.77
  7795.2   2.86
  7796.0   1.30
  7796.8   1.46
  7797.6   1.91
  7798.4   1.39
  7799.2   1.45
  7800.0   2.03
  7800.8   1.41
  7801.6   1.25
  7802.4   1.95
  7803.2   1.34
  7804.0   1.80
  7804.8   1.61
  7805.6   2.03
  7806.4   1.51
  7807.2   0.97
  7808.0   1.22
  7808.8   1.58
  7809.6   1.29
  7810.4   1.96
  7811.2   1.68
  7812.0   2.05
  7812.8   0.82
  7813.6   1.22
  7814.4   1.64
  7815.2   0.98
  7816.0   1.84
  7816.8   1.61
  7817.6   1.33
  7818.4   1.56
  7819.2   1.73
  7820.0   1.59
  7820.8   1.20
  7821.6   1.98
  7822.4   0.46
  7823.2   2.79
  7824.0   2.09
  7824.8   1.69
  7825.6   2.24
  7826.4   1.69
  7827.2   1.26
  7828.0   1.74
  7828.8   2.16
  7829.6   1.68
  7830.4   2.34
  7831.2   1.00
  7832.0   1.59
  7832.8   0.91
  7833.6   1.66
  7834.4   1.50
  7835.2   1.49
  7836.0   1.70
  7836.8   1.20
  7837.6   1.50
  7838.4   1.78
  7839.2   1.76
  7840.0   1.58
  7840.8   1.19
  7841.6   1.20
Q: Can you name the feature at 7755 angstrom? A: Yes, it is [N II] 6583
